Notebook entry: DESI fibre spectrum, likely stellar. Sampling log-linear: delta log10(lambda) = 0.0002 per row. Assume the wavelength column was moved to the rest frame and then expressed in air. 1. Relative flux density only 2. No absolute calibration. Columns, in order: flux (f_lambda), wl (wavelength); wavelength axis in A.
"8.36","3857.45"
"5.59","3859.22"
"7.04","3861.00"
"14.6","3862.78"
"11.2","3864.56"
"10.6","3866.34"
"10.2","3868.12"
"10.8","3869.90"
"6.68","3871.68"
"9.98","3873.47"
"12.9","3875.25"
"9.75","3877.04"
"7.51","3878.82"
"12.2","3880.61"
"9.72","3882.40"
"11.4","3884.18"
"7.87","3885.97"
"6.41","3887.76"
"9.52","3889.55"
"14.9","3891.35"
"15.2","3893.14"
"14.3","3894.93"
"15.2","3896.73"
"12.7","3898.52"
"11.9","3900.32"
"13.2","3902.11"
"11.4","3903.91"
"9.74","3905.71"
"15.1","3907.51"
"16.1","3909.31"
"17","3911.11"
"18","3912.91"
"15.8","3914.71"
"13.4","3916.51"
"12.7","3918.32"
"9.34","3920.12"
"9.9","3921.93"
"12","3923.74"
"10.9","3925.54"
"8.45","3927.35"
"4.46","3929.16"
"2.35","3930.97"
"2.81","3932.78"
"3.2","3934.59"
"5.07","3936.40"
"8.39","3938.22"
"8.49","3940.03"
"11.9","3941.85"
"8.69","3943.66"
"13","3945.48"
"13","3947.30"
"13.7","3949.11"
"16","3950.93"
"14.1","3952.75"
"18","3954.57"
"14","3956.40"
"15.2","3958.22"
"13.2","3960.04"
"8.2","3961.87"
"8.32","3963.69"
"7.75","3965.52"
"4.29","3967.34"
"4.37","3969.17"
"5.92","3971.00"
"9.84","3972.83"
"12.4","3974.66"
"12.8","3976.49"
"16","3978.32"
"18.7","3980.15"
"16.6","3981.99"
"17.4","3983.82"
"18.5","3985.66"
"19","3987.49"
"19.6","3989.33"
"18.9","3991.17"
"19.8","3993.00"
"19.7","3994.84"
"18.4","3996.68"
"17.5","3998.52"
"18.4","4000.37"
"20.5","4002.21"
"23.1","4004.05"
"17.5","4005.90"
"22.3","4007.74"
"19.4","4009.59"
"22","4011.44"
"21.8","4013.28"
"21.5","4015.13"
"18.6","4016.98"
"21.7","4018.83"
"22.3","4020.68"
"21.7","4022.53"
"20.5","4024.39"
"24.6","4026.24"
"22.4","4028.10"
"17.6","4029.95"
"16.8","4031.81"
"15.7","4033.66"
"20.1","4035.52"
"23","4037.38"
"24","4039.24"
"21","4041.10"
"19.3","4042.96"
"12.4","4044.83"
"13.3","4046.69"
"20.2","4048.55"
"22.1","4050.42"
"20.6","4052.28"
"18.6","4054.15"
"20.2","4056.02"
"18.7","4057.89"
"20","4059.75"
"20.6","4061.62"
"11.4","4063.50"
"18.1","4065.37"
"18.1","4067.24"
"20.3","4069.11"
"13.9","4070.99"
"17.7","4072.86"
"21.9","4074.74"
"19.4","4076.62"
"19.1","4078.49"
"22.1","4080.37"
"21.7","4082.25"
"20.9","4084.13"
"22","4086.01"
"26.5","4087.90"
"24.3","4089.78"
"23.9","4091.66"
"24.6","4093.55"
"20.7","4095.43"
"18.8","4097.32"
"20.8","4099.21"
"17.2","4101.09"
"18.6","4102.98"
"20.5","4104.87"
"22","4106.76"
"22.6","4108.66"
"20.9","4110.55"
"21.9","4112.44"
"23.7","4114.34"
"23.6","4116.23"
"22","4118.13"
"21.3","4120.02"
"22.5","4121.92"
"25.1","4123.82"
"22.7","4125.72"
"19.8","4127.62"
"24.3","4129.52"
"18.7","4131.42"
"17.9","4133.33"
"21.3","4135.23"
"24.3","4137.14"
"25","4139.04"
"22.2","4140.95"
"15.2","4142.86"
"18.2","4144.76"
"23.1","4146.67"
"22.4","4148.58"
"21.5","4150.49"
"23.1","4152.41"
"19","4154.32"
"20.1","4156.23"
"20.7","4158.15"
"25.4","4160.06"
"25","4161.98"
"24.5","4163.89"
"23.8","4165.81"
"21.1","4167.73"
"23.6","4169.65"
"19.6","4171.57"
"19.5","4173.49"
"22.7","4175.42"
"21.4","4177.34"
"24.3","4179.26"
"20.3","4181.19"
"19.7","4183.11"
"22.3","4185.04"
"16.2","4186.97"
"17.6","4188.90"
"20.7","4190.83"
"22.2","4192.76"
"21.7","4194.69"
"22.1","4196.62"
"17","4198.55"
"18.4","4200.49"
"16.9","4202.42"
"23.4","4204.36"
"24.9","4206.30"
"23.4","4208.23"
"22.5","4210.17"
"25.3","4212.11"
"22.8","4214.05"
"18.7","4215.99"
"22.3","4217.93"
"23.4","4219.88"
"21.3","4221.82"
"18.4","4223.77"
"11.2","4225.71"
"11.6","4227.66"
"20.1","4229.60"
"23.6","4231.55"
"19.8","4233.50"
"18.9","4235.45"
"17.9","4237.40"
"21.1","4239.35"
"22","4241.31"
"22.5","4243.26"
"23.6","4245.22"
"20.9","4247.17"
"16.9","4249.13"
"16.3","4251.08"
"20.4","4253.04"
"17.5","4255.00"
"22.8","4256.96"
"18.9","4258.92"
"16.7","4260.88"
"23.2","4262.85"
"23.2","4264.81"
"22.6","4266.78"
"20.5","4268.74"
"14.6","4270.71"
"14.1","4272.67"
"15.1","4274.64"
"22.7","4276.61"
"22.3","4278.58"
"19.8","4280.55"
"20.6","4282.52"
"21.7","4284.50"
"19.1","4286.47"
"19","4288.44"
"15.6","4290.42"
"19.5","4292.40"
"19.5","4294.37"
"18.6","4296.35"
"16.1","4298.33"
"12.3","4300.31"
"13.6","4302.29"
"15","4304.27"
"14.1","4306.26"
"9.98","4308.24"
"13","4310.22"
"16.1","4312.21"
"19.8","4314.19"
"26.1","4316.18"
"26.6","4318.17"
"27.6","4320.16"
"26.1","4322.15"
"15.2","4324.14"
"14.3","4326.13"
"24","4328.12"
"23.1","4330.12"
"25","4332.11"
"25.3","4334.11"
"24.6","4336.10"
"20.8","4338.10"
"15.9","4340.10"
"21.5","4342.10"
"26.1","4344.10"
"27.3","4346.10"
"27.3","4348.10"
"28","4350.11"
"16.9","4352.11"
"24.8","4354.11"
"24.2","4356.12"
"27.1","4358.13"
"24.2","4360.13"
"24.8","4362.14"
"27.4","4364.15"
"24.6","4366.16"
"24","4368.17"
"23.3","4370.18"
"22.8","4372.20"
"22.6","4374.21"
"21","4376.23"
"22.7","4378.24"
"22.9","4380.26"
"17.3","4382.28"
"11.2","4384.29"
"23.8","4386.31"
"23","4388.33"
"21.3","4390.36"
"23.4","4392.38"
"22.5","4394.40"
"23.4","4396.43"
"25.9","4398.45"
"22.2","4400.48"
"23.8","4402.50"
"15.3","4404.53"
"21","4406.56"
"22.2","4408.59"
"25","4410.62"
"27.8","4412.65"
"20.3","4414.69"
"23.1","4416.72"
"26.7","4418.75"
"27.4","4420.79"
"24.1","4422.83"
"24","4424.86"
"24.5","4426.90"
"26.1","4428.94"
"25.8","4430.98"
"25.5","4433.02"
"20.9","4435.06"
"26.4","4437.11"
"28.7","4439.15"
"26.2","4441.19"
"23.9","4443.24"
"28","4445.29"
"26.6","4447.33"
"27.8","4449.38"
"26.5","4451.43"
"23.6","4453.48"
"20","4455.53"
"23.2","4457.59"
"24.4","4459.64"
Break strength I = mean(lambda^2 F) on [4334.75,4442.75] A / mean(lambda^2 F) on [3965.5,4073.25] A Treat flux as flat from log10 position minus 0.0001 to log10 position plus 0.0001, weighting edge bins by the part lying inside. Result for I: 1.55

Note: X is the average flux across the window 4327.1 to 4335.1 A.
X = 24.3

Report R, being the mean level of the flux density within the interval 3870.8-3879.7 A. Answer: 9.37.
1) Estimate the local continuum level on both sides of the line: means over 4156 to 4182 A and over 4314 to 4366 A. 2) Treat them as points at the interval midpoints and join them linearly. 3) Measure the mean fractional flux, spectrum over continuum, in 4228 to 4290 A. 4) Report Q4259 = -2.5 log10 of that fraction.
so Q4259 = 0.16 mag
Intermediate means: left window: 22.4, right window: 23.7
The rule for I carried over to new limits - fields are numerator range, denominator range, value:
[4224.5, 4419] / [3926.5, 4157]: 1.32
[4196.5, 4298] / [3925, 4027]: 1.55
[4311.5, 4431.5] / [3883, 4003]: 2.25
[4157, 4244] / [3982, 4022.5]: 1.16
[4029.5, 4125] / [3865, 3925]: 1.86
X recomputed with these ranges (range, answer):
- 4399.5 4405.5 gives 20.5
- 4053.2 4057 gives 19.4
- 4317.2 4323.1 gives 26.8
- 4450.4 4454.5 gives 25.1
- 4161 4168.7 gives 23.6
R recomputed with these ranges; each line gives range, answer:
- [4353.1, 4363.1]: 25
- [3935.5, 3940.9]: 7.31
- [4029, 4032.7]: 17.3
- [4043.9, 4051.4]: 17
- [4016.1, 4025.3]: 21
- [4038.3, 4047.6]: 18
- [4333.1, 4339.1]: 23.6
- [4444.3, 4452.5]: 27.2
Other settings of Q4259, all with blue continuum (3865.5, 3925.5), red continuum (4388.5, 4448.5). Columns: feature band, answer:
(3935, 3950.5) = 0.264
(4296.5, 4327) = 0.218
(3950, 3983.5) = 0.128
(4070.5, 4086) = -0.222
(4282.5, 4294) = 0.107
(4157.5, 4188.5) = -0.184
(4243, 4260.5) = 0.028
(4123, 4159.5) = -0.203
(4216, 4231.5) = 0.054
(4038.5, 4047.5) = -0.167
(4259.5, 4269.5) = -0.030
